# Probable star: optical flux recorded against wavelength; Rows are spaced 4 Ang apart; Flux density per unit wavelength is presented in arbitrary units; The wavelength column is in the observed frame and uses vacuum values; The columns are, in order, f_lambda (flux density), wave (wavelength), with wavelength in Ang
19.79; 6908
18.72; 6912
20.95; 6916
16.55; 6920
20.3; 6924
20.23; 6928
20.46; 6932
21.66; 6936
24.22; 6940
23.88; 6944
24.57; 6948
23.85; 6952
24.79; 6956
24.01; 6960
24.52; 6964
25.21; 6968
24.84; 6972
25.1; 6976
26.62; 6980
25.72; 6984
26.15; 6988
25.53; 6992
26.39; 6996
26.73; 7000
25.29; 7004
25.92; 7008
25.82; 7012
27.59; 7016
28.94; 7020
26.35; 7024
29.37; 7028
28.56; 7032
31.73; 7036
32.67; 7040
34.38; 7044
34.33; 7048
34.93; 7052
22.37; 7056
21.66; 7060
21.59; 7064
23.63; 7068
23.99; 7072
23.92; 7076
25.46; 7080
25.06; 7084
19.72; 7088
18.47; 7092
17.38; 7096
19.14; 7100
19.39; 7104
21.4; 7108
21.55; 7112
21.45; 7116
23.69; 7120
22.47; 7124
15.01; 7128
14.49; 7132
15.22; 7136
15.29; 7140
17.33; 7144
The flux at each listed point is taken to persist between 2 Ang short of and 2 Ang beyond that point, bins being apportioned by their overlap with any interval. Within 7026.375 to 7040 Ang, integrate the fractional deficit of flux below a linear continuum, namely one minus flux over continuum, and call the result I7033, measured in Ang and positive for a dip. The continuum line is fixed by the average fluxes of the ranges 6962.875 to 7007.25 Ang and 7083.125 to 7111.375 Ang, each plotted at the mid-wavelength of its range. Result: -4.17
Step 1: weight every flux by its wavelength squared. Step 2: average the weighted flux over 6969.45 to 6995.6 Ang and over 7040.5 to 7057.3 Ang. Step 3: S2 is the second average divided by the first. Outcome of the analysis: 1.3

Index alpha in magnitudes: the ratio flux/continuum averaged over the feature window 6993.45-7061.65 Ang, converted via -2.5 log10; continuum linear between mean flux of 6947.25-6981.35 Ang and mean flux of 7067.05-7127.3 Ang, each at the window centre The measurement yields -0.218 mag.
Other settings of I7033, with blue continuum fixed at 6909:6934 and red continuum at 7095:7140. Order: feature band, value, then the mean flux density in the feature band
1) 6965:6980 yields -4.5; 25.2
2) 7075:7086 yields -3.3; 24.9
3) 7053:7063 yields -2.1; 23.3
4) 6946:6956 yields -2.5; 24.3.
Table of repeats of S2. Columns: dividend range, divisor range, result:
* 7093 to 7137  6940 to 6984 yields 0.81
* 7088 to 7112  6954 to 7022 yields 0.78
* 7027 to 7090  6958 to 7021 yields 1.07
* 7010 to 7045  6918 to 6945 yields 1.44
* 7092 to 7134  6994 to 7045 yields 0.71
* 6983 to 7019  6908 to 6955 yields 1.25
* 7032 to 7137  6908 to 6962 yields 1.12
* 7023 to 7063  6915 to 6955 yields 1.40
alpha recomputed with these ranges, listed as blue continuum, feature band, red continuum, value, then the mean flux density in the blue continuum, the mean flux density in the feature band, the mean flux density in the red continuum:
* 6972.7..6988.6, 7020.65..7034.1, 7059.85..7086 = -0.14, 25.8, 28.2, 23.8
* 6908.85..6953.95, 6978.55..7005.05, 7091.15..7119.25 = -0.24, 21.4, 26.1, 20.1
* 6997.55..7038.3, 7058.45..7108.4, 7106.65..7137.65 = 0.04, 27.7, 21.6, 19.4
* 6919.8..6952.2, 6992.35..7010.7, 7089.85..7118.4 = -0.23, 21.9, 26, 19.9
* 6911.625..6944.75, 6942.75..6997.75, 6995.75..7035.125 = -0.05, 20.8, 25.1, 27.3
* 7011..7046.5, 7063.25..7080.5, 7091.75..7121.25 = 0.03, 29.7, 23.7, 20.3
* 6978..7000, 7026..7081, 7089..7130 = -0.21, 26.1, 27.8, 20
